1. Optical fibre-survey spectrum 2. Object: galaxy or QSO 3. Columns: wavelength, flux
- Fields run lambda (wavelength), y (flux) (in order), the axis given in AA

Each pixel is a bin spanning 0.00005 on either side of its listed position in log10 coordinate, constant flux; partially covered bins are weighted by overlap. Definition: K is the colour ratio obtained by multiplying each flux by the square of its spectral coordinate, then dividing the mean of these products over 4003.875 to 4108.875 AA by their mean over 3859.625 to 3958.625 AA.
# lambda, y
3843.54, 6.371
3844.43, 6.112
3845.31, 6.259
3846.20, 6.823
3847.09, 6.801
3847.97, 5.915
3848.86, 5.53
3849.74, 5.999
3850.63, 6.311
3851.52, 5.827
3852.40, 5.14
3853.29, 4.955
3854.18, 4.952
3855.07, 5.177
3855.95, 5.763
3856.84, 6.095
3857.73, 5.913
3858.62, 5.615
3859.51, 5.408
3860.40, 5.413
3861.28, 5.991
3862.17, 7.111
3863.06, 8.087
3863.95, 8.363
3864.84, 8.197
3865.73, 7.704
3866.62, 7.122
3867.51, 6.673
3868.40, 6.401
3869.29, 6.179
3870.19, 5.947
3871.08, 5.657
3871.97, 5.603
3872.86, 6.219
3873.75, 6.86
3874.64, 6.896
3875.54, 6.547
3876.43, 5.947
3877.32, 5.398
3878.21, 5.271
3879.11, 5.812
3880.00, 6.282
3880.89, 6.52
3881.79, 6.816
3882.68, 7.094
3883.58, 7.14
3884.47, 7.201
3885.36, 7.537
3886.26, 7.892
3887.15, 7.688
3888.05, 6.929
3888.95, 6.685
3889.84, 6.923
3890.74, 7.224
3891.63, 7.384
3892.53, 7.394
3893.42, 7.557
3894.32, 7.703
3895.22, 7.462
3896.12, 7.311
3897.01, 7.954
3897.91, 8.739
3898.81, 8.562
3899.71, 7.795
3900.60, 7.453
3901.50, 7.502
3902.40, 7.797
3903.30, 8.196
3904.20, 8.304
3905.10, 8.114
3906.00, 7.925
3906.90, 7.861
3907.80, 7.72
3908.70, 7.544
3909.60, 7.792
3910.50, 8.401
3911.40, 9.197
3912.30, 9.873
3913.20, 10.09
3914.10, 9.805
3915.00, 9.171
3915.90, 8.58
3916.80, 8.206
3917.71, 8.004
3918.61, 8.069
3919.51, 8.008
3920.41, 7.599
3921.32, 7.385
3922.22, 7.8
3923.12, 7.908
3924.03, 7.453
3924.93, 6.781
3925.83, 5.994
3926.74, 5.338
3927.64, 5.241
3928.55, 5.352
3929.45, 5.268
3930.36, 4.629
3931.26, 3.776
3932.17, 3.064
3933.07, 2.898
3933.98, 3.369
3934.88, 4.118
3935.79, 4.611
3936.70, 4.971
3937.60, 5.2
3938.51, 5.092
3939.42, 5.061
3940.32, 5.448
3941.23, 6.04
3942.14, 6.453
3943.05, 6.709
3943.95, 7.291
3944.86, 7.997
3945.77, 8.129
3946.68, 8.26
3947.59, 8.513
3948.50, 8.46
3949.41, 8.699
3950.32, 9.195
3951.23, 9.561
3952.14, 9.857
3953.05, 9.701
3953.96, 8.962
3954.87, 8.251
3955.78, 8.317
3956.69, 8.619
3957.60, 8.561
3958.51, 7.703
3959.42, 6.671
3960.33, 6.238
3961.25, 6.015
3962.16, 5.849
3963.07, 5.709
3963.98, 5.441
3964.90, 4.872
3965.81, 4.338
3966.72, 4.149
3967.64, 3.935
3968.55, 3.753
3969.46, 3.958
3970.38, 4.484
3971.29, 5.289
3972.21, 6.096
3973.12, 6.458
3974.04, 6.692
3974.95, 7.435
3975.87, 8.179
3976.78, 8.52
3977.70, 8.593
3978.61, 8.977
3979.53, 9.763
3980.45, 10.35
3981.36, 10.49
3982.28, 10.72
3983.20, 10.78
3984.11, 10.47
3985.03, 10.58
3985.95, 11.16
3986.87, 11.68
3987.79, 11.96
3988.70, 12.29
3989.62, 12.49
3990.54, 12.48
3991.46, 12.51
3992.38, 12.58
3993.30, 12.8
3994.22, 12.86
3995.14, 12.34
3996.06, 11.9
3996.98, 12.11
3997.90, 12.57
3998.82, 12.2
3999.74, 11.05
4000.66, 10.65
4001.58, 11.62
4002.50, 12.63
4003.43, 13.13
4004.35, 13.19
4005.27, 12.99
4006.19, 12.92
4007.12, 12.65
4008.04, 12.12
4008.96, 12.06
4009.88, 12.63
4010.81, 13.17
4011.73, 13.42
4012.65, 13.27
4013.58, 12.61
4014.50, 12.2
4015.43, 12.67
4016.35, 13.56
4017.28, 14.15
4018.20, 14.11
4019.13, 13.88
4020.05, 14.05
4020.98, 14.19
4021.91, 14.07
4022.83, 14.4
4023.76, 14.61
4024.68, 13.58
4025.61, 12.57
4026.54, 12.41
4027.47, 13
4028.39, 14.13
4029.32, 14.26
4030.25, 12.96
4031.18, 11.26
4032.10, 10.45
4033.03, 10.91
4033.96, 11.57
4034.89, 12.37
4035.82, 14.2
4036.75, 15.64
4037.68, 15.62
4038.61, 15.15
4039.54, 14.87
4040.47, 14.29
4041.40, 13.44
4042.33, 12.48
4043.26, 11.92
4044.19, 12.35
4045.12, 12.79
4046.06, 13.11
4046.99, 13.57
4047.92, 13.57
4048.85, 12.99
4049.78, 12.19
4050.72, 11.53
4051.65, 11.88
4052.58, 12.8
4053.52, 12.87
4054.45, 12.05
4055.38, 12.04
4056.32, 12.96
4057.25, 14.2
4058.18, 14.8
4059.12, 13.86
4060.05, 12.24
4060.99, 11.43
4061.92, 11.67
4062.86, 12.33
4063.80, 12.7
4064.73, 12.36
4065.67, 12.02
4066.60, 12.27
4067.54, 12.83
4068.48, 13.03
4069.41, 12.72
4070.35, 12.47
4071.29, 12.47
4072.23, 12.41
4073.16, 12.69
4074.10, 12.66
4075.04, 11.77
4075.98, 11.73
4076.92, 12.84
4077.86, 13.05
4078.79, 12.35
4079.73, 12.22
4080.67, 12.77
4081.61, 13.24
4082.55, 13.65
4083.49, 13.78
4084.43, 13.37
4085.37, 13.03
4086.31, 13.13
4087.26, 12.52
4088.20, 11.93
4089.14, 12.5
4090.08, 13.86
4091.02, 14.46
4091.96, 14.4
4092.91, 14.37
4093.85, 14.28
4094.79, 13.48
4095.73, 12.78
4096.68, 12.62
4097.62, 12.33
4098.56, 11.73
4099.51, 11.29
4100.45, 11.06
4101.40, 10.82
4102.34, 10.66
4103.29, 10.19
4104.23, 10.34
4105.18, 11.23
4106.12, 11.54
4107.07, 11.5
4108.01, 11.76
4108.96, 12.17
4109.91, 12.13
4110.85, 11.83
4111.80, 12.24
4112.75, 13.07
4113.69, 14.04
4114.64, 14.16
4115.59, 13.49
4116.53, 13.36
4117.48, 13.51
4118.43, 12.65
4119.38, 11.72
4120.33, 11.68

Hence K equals 1.93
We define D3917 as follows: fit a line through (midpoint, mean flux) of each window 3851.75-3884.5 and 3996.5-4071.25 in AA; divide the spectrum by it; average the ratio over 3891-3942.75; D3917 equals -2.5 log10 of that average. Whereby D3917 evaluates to 0.16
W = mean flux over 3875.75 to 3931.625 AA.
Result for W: 7.36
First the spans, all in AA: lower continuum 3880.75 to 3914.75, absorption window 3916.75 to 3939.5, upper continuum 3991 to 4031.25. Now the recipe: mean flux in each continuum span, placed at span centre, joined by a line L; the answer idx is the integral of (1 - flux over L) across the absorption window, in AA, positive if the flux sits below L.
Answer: 8.3 AA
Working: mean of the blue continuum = 7.84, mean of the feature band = 5.78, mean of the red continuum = 12.9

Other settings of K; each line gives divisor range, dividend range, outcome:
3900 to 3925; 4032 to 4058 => 1.70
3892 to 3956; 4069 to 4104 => 1.87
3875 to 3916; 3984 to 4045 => 1.79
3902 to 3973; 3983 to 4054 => 1.95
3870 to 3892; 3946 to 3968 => 1.15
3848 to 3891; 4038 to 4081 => 2.19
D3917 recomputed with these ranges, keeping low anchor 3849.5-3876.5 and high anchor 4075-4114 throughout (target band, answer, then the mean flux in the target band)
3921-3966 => 0.275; 6.56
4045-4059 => -0.141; 12.9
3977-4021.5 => -0.217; 12.1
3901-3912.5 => -0.095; 8.13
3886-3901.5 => -0.070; 7.56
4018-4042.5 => -0.247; 13.5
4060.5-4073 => -0.057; 12.4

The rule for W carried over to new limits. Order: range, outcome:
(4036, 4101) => 12.9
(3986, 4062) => 12.9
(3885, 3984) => 7.22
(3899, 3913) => 8.14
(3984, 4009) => 12.2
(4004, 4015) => 12.8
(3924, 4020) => 8.89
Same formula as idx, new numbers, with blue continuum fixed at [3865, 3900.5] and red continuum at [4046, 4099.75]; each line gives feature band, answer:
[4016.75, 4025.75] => -2.25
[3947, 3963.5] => 1.98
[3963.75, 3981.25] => 5.87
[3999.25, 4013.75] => -2.35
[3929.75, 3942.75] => 5.97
